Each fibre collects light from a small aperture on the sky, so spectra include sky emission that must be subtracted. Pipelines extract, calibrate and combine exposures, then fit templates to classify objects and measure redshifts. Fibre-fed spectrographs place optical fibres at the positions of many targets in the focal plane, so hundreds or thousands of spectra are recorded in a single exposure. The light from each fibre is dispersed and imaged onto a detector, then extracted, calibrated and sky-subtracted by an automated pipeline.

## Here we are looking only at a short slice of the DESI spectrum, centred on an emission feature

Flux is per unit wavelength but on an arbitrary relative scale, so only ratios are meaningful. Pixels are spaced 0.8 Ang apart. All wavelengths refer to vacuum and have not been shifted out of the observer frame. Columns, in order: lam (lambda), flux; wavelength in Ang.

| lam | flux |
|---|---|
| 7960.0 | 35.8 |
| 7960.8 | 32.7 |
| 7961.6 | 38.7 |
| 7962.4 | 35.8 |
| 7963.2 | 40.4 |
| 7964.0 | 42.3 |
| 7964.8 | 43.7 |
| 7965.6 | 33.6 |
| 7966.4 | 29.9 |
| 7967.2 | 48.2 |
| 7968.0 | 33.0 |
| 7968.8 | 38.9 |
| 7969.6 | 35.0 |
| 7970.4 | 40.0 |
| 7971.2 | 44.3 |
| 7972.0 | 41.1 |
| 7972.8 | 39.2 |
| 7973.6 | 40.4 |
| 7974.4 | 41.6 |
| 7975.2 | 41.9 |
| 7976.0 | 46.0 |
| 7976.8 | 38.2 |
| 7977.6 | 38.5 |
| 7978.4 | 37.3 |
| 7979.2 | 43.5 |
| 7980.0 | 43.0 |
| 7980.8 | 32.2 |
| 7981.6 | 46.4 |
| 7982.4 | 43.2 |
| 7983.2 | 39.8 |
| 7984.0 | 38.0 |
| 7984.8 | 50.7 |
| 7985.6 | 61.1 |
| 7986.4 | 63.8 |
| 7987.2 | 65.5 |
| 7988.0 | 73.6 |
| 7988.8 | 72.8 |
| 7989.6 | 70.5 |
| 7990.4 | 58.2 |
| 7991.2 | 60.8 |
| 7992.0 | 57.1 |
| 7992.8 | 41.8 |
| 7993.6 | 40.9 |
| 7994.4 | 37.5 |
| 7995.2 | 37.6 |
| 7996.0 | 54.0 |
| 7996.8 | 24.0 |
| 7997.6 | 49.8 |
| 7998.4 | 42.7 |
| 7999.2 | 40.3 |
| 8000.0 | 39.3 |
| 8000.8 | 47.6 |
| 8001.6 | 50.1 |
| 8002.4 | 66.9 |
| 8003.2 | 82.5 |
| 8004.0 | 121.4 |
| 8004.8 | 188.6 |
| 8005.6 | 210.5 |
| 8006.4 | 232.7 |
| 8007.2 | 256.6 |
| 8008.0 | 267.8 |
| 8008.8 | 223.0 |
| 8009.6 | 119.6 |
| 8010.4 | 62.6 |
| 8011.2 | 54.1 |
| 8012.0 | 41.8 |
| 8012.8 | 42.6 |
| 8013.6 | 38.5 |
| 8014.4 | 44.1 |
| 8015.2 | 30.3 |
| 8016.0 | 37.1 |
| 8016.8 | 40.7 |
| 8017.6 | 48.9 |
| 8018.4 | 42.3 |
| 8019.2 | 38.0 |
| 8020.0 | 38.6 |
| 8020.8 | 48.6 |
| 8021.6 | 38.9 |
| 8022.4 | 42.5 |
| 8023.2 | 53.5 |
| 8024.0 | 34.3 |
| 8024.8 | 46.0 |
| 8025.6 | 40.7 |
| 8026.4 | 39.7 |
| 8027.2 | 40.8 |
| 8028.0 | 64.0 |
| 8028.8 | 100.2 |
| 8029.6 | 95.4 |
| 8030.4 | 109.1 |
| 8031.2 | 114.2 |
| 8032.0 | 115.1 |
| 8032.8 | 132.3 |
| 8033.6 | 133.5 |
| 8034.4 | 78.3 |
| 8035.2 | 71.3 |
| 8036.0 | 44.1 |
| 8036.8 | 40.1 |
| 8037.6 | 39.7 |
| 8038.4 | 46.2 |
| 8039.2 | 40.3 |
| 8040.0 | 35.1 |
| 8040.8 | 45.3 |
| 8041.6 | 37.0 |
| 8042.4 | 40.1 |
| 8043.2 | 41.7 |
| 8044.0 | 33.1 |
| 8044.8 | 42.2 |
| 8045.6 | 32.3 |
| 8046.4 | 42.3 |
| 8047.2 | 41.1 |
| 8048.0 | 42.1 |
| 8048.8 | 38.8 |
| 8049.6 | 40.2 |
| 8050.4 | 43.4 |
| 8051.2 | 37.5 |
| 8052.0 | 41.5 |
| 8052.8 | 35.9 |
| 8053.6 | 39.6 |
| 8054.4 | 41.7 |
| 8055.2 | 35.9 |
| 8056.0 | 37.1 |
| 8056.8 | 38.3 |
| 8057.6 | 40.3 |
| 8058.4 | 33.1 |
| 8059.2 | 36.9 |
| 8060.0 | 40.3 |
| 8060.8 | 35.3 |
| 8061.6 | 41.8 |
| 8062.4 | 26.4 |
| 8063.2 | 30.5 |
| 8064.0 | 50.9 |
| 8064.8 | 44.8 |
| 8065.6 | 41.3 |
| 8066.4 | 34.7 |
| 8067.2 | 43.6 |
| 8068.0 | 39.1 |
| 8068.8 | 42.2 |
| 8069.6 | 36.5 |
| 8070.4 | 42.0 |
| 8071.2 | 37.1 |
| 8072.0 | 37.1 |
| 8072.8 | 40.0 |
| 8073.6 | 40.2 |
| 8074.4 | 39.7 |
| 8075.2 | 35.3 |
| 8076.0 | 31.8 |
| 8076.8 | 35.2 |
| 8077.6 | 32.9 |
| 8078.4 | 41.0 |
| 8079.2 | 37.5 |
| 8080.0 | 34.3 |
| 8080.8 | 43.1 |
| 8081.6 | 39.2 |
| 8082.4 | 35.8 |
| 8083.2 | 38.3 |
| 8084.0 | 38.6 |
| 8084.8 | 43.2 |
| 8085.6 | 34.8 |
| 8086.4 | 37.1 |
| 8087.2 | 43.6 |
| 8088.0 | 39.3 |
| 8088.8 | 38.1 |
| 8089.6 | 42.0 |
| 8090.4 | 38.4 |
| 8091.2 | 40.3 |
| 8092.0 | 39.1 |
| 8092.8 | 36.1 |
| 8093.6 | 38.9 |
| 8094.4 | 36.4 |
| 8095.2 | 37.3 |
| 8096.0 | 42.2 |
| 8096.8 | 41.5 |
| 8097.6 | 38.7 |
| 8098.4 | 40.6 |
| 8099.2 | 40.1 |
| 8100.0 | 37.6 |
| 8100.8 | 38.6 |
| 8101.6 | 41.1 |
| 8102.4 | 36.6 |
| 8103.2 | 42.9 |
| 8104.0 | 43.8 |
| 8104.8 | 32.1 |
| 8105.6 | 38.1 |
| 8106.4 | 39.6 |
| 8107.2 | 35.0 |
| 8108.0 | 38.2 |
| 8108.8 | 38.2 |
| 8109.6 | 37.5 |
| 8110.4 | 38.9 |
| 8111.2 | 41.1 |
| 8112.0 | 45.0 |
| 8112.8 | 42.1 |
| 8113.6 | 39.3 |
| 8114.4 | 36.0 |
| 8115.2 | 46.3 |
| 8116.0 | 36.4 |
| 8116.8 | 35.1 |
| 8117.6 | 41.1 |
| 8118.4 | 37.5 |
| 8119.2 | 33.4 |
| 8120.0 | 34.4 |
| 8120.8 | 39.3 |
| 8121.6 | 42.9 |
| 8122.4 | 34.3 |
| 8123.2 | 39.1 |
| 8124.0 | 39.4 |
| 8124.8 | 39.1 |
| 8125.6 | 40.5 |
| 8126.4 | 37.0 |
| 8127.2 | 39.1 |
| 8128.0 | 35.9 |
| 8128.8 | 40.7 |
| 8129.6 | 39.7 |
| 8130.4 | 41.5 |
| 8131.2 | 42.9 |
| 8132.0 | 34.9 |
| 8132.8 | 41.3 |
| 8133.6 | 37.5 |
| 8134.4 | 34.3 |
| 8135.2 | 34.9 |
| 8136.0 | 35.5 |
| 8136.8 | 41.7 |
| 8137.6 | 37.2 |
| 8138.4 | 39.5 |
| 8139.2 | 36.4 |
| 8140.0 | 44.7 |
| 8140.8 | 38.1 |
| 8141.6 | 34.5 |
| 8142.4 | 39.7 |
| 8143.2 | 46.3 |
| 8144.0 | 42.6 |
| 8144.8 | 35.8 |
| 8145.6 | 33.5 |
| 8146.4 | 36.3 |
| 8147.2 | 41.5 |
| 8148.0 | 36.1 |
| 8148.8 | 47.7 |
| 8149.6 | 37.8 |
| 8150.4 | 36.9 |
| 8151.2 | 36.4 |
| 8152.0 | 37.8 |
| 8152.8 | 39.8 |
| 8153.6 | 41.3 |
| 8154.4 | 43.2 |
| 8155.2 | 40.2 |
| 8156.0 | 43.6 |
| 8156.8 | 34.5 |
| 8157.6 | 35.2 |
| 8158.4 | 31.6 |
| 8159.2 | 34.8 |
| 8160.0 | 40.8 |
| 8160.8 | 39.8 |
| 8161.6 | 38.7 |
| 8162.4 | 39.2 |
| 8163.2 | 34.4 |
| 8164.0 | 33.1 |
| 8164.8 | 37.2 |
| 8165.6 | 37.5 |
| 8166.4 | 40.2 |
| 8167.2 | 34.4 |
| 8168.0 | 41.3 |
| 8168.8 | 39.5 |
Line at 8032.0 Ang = [N II]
